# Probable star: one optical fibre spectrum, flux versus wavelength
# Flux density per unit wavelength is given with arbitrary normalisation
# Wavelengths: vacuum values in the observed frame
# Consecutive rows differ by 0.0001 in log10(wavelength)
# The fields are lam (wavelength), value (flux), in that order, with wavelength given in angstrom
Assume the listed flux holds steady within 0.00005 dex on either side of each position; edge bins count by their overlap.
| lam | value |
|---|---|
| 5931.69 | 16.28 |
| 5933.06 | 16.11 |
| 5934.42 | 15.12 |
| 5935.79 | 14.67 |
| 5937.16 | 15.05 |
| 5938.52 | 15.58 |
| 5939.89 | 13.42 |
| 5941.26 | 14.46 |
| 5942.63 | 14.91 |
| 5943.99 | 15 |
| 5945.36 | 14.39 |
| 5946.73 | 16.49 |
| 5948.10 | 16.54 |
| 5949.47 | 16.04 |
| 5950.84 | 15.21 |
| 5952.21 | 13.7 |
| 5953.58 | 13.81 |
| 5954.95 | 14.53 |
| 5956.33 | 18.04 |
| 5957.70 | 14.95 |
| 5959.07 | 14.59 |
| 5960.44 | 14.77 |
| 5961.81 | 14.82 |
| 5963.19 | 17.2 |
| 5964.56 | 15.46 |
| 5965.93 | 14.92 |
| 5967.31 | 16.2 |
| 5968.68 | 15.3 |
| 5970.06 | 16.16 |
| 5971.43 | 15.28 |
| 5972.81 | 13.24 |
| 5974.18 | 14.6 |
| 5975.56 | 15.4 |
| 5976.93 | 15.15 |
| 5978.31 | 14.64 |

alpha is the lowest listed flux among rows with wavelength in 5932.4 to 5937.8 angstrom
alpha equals 14.67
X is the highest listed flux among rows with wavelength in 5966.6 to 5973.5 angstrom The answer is 16.2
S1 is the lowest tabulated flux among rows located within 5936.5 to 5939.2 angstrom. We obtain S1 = 15.05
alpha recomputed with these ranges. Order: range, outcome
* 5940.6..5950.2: 14.39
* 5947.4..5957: 13.7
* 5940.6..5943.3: 14.46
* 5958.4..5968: 14.59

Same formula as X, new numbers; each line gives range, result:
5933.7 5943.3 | 15.58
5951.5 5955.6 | 14.53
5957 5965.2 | 17.2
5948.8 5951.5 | 16.04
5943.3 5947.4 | 16.49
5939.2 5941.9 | 14.46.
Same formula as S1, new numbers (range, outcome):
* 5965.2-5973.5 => 13.24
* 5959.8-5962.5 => 14.77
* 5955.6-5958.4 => 14.95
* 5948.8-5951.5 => 15.21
